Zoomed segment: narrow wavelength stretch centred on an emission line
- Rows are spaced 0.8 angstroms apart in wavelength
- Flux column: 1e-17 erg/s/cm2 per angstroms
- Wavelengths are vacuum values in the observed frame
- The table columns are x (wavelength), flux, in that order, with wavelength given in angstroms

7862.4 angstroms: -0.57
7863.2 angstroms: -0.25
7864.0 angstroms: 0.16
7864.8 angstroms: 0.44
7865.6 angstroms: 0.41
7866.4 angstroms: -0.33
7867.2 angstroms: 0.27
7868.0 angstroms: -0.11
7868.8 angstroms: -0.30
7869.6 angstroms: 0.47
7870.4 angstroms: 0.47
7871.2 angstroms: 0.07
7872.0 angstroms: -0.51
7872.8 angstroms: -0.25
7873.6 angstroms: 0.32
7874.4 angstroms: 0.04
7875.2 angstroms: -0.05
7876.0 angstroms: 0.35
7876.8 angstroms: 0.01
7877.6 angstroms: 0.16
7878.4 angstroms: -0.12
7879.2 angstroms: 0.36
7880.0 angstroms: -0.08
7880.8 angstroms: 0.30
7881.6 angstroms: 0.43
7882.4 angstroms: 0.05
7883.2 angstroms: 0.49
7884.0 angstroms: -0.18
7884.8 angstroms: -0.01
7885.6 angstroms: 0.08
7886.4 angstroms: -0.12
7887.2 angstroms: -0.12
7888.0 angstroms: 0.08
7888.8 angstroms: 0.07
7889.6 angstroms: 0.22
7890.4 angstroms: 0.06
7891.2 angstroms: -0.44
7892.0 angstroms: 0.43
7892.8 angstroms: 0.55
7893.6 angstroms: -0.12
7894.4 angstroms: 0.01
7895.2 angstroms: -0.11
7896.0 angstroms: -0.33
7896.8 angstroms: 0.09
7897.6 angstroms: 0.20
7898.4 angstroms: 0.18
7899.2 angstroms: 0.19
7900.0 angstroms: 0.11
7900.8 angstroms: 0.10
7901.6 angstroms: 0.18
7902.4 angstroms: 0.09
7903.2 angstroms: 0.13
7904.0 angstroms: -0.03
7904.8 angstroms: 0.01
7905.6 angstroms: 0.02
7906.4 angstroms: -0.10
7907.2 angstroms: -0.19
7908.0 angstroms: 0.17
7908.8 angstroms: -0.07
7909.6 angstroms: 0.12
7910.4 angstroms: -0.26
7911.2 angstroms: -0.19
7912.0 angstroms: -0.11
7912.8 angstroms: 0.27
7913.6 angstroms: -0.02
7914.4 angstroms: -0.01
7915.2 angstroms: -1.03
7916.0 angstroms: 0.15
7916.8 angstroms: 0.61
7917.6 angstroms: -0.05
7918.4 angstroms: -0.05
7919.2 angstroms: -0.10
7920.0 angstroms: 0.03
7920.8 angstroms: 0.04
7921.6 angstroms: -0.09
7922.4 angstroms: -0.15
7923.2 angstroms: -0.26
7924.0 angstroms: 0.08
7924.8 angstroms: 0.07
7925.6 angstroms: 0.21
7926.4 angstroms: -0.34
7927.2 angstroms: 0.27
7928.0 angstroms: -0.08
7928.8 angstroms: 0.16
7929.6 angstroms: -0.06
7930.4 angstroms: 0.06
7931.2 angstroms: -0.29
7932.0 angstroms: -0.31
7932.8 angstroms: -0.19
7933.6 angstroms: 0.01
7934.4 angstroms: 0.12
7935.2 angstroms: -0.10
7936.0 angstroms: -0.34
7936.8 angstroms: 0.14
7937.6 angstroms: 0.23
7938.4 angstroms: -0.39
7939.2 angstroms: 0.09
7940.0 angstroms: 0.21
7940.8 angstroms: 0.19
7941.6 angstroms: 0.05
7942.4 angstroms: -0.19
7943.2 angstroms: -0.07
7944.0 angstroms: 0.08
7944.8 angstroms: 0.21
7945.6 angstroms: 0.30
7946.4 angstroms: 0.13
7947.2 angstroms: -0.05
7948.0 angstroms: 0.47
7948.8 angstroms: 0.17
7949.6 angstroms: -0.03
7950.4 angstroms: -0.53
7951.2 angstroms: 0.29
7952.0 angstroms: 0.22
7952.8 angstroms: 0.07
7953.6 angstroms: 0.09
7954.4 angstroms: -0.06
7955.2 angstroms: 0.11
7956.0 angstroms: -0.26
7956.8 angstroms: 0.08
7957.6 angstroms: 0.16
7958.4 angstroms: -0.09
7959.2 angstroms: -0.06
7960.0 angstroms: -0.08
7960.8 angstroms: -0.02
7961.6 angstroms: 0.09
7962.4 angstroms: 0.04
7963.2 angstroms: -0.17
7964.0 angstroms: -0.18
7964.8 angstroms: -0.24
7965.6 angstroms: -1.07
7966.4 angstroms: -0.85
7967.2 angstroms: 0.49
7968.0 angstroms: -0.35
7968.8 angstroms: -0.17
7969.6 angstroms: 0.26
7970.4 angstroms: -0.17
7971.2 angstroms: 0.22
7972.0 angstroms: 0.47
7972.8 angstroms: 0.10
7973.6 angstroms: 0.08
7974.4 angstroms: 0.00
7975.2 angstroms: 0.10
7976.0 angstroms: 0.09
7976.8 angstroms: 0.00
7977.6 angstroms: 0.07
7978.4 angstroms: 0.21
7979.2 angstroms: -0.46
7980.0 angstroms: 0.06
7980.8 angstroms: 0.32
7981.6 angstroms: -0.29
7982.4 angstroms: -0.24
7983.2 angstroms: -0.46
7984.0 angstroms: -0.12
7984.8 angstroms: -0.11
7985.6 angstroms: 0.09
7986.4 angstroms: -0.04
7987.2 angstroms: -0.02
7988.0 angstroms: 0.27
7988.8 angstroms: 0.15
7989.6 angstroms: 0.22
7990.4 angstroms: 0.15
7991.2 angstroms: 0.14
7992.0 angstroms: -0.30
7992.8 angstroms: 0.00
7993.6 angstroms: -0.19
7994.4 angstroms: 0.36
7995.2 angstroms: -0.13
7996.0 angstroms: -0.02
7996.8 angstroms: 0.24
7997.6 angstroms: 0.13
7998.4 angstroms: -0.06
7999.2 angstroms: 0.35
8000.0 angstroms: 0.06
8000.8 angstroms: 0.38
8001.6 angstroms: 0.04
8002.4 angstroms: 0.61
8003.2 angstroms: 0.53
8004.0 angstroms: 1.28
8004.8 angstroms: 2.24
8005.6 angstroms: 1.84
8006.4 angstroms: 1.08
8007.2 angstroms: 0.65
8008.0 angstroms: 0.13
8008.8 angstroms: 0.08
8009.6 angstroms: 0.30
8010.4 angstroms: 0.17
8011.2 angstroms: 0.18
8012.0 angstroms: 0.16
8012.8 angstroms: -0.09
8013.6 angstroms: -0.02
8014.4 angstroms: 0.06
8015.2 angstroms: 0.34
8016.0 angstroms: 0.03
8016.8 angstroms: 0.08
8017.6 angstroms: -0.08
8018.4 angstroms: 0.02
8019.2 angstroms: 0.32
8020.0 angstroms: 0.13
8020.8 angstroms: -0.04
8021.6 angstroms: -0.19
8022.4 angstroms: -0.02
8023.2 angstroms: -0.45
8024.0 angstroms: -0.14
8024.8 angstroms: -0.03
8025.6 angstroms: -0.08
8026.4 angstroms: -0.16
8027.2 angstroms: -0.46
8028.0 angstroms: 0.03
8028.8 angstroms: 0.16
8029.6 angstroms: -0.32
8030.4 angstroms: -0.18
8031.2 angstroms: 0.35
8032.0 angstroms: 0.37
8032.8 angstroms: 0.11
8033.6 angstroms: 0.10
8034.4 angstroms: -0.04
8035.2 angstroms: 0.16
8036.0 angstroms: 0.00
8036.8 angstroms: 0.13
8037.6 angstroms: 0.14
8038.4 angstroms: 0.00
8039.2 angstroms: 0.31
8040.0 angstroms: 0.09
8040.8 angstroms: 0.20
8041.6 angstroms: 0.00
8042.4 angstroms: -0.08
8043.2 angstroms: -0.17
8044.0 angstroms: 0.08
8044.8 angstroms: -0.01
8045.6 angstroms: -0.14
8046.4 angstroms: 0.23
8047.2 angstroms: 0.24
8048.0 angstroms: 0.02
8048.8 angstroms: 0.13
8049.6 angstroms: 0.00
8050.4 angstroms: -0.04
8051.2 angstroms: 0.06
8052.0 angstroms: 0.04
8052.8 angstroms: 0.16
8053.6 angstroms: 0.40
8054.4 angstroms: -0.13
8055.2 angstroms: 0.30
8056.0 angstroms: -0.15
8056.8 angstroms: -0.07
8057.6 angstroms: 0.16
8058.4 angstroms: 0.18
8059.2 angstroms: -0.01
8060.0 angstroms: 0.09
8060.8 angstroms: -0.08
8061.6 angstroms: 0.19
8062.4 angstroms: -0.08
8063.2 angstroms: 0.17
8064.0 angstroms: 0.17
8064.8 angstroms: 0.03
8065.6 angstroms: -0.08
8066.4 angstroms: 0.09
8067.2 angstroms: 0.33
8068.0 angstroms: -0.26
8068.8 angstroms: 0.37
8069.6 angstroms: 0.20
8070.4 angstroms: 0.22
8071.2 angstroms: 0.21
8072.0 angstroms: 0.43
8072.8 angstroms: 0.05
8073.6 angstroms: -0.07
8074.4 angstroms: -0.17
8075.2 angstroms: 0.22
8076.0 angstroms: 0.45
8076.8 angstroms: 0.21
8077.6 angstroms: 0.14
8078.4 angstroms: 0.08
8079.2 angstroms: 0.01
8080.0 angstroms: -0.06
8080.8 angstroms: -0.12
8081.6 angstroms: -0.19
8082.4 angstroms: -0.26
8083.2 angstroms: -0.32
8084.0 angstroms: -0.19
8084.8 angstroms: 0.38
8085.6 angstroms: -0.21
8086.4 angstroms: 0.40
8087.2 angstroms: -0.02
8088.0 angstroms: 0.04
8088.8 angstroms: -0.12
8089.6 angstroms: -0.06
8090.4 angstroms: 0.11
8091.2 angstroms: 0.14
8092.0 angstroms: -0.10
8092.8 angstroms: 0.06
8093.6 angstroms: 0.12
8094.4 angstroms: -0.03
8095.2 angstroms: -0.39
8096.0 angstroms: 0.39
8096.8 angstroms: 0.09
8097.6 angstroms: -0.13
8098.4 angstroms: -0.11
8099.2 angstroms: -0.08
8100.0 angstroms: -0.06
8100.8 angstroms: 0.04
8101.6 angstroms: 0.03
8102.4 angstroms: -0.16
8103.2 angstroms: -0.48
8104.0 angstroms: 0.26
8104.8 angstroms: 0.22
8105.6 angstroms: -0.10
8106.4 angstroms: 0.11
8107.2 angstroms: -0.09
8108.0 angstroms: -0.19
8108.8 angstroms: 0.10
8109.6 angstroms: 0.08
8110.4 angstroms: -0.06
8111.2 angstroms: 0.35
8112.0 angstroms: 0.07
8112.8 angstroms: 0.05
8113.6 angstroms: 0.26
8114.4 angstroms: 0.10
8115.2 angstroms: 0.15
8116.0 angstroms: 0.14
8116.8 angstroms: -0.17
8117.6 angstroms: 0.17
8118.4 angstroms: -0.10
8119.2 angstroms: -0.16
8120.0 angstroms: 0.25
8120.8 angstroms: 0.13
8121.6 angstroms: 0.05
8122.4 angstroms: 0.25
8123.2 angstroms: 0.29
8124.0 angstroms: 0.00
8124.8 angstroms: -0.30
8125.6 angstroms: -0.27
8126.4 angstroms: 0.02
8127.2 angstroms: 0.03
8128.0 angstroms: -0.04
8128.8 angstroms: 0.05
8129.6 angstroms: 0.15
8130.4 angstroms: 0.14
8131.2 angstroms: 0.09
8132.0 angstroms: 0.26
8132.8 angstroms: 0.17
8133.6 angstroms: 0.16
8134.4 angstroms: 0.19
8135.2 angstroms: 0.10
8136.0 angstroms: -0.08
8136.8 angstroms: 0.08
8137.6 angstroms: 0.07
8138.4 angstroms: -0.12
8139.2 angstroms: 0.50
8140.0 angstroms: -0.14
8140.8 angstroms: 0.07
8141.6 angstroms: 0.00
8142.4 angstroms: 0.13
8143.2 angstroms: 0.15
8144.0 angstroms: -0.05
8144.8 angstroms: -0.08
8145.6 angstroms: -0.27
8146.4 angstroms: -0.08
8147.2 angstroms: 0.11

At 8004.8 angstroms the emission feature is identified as H-beta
